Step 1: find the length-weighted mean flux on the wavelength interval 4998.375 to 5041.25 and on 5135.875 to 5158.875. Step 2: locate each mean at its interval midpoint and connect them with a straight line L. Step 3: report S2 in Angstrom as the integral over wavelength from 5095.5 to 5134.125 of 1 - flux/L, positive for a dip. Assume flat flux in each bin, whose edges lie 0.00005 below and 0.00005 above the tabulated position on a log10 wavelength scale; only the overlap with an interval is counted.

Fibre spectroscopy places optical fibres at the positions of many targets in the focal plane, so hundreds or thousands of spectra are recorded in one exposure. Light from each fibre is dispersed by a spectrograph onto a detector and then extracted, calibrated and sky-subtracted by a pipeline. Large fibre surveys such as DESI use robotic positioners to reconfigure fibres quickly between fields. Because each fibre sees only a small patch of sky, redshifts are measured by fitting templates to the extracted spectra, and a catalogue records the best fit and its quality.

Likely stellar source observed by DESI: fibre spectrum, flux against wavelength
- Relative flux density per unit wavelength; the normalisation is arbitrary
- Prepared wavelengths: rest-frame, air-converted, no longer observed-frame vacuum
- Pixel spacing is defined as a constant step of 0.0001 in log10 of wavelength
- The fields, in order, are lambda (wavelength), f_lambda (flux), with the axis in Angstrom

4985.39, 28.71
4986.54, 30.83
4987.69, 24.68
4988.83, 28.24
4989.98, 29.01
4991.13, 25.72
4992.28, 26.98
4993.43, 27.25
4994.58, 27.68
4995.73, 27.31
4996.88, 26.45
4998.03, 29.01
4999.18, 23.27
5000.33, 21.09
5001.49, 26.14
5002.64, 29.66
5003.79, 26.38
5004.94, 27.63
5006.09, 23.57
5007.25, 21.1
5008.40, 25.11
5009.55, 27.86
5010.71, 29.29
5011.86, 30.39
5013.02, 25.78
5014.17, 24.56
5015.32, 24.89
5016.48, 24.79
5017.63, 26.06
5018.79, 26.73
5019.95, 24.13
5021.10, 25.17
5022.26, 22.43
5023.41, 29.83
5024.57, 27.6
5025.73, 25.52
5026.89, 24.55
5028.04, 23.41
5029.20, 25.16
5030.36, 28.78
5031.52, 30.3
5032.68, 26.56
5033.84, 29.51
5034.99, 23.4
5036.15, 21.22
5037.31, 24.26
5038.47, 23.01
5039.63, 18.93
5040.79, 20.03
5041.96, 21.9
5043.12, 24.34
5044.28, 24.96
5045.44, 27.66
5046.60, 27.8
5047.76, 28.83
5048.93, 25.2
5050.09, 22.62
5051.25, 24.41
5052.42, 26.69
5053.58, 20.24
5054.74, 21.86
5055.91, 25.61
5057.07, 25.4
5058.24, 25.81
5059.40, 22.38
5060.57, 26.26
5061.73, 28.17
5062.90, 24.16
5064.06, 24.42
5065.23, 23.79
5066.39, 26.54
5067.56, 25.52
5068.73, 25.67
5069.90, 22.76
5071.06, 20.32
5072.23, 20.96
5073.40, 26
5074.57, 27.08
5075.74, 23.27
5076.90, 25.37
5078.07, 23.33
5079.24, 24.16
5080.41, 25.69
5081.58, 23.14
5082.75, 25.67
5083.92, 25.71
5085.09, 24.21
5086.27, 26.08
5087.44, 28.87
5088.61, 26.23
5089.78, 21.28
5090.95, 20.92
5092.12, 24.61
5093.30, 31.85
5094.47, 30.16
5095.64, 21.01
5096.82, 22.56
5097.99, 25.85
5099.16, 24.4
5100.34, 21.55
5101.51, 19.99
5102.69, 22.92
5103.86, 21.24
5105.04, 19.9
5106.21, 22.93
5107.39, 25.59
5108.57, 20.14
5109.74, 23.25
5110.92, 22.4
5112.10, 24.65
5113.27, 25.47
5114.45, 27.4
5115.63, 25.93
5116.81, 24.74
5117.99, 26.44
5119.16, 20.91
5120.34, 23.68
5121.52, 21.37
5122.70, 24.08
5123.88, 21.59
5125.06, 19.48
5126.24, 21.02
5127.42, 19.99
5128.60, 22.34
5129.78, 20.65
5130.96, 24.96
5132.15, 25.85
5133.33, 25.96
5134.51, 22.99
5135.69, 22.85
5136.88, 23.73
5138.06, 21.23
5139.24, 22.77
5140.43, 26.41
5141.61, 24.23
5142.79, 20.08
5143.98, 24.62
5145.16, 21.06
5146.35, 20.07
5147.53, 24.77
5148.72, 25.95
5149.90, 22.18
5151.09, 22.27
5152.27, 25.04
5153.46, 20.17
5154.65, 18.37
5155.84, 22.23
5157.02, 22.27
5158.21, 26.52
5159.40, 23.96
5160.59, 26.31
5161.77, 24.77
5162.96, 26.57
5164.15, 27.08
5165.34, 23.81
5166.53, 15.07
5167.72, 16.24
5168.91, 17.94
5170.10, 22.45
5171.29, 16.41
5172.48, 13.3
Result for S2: 0.7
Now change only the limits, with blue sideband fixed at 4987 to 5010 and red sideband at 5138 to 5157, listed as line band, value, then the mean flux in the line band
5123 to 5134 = 0.29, 22.5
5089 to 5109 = 0.34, 23.4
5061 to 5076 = -0.01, 24.6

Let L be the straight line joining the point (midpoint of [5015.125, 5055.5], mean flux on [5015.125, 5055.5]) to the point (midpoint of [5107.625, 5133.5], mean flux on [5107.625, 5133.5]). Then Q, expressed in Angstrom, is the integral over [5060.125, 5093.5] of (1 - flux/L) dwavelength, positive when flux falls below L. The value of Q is -1.0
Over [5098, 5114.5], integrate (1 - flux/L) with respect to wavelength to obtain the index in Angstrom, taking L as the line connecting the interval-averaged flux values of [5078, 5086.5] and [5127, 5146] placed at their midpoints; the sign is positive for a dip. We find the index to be 0.7 Angstrom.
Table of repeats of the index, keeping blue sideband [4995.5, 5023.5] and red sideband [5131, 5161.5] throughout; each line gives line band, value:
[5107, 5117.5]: -0.2 Angstrom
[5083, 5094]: -0.5 Angstrom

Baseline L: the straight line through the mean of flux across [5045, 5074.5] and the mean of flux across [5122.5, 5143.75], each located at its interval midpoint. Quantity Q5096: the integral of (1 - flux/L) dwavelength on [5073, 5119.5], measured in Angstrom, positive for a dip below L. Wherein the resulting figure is -1.0 Angstrom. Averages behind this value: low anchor 24.8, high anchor 22.8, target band 24.3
